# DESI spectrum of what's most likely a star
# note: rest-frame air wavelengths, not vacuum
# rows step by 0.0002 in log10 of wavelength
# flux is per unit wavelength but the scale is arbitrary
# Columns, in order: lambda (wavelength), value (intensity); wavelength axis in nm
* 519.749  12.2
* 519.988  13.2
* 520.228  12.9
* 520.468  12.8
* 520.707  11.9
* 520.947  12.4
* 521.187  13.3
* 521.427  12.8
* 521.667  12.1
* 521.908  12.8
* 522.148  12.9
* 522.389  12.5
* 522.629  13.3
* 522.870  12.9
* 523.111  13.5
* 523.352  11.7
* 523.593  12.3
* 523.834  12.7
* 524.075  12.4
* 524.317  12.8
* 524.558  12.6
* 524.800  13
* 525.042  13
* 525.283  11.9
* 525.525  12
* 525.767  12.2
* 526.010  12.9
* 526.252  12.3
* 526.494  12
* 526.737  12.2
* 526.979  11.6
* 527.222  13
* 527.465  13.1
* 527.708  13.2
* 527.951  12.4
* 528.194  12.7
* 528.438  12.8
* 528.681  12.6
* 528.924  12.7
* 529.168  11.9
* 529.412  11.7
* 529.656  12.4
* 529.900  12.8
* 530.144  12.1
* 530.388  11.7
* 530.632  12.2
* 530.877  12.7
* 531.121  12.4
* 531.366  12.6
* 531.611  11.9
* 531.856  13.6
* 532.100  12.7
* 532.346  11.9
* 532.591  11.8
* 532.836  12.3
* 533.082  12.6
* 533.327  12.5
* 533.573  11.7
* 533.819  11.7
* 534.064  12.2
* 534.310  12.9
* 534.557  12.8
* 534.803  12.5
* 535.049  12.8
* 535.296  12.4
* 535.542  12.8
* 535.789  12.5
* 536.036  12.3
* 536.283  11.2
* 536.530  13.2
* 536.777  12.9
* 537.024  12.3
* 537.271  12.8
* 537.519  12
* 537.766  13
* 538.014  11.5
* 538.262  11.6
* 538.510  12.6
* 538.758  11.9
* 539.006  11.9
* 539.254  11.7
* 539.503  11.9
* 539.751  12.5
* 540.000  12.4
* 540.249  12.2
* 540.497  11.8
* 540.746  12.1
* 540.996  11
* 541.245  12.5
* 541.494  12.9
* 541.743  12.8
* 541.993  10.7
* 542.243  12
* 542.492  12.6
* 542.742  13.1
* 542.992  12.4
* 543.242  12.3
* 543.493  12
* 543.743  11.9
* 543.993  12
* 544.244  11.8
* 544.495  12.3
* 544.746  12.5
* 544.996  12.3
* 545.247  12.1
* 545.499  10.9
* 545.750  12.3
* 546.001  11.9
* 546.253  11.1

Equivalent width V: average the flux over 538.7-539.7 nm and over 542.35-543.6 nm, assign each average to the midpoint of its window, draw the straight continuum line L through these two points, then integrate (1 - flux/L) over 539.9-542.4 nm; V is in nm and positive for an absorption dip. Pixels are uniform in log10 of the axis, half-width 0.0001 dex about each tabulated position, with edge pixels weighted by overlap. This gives 0.03 nm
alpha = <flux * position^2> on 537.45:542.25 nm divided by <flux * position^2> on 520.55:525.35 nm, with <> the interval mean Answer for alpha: 1.0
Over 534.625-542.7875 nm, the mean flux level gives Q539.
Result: 12.3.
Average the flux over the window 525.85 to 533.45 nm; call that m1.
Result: 12.4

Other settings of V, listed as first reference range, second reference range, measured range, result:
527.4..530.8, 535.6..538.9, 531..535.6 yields -0.02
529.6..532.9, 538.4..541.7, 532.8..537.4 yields -0.07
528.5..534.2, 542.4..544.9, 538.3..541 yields 0.06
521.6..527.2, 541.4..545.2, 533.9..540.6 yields 0.00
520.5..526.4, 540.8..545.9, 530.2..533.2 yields 0.01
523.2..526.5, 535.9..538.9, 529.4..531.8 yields 0.01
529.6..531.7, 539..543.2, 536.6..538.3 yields -0.02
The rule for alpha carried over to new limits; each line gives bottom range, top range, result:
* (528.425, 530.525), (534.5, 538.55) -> 1.04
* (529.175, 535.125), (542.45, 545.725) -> 1.03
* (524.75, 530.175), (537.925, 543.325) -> 1.02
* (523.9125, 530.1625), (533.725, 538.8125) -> 1.03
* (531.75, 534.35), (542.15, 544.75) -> 1.03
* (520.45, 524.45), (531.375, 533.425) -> 1.02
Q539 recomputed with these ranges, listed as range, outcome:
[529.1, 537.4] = 12.4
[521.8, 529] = 12.6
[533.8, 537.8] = 12.5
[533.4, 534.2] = 11.9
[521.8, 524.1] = 12.7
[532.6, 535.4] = 12.4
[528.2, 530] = 12.4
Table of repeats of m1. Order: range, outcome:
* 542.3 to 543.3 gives 12.6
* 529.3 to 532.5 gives 12.4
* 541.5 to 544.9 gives 12.2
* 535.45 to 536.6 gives 12.3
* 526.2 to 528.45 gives 12.5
